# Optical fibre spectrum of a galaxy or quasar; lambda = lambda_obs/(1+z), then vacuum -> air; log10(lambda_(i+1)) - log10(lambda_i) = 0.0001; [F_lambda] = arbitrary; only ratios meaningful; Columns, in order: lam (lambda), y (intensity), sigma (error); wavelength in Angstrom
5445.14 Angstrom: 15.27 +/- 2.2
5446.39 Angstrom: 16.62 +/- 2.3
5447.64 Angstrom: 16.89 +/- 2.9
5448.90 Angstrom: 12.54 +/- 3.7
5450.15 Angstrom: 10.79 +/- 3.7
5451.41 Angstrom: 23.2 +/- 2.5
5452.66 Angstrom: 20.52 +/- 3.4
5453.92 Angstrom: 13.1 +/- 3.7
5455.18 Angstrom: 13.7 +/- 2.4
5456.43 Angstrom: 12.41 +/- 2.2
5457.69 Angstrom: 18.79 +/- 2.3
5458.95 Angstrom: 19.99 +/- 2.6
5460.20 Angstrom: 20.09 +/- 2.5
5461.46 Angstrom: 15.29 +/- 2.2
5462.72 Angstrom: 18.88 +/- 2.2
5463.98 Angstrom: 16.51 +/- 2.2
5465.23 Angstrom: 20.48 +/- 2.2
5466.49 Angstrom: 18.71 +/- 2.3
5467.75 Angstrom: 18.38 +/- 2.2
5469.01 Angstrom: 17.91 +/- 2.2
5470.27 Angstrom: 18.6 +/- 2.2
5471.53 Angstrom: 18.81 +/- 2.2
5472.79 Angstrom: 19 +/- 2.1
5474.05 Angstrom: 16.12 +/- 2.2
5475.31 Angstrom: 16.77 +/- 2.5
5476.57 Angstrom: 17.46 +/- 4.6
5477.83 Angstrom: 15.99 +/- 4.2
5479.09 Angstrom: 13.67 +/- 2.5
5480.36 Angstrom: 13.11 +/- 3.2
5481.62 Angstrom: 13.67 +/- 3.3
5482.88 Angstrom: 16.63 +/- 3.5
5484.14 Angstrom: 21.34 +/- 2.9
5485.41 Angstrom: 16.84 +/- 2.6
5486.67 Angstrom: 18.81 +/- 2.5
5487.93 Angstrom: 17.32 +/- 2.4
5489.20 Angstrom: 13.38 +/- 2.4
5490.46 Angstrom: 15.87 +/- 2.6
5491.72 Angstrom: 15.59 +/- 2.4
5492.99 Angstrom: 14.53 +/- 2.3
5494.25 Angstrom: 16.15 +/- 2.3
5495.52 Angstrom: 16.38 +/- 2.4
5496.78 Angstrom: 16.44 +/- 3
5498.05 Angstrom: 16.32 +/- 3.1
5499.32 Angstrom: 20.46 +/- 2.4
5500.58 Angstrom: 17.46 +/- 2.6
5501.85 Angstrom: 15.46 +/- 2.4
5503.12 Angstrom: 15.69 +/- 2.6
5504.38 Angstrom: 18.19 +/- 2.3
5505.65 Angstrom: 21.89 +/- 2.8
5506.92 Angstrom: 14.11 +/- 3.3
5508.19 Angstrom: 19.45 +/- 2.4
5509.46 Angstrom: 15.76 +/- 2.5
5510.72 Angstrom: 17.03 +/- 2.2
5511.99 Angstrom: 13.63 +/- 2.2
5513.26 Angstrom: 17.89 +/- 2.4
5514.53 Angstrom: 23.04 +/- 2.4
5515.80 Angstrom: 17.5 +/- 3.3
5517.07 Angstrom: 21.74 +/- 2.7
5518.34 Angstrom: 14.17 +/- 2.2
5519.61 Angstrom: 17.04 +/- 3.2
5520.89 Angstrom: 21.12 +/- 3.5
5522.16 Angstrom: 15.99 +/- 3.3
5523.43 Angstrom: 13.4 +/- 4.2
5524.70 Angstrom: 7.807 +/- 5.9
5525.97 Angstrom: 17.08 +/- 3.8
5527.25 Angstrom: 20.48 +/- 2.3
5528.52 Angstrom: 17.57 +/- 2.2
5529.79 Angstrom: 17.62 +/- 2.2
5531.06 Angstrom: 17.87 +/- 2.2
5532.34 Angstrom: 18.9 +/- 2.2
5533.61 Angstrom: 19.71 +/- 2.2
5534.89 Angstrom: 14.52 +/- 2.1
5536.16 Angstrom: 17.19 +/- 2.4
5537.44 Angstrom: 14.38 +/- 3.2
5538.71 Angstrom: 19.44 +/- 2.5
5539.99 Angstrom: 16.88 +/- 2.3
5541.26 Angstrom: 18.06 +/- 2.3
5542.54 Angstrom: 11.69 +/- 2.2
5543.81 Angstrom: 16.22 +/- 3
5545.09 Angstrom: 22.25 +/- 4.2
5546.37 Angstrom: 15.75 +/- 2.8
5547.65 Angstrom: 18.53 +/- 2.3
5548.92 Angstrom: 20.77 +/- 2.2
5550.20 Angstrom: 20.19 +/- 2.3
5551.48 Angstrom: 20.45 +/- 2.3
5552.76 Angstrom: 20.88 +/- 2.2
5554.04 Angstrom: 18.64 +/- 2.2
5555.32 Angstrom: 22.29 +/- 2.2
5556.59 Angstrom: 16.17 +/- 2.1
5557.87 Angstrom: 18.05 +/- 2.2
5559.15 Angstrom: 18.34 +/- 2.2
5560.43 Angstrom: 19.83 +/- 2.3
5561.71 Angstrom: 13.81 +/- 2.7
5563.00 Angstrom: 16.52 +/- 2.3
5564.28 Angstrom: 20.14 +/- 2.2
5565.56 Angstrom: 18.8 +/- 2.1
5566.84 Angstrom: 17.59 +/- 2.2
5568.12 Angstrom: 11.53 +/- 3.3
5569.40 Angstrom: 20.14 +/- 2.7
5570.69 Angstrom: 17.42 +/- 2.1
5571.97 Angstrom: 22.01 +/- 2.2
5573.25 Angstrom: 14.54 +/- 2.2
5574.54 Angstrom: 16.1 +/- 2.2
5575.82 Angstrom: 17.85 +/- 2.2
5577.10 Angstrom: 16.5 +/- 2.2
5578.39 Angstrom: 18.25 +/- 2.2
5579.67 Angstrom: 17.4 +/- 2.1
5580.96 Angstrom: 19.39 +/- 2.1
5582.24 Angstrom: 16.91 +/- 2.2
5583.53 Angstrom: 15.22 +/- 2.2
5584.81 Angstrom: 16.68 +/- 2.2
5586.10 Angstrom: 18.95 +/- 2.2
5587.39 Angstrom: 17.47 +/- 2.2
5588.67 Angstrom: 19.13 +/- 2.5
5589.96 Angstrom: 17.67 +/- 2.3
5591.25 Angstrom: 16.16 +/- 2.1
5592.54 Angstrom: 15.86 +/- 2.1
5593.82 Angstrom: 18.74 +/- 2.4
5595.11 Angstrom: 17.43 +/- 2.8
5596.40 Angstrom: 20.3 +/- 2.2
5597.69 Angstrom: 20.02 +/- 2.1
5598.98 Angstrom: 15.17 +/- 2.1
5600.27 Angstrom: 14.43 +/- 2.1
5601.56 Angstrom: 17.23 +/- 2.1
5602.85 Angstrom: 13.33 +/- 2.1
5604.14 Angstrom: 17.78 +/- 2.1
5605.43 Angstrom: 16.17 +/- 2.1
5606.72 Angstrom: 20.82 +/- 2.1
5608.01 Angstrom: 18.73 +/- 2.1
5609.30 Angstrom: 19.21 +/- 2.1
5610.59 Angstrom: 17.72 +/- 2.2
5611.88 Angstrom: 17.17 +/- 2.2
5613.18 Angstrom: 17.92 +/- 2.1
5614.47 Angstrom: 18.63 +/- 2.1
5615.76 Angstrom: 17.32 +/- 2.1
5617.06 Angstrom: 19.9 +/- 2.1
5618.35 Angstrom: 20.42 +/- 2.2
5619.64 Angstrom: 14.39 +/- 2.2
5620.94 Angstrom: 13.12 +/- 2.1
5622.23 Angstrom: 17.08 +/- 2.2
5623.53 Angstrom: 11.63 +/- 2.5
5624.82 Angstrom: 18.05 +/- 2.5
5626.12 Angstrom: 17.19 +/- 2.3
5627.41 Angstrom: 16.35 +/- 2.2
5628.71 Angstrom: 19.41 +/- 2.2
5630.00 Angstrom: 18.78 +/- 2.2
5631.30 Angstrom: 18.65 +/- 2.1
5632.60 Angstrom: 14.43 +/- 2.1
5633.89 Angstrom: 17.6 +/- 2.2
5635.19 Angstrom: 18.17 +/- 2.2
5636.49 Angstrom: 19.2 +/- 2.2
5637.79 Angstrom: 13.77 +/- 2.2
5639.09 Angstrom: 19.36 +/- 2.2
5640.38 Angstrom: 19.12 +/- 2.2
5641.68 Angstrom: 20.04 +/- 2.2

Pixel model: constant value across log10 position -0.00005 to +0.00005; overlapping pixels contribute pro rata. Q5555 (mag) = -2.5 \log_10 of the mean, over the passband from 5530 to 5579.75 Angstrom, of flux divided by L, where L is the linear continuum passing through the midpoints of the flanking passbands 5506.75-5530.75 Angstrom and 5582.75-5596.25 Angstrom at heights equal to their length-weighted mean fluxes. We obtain -0.04 mag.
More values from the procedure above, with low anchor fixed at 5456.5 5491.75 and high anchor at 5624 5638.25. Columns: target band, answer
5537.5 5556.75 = -0.07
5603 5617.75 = -0.05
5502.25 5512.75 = 0.02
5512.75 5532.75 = -0.01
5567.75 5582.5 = -0.01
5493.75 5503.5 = 0.03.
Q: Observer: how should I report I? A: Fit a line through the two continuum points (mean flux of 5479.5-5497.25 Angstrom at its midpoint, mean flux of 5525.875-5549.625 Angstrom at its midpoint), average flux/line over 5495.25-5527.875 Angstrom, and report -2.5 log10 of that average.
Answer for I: -0.02 mag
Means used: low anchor 16.1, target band 17.1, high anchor 17.6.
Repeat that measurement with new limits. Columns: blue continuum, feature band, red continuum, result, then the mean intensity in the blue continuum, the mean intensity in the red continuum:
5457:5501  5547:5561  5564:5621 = -0.12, 17.2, 17.5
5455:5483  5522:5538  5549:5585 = 0.08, 17.1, 18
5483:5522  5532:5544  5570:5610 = 0.05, 17.3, 17.5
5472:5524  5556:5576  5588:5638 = -0.02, 16.9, 17.3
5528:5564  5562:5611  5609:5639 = 0.01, 18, 17.2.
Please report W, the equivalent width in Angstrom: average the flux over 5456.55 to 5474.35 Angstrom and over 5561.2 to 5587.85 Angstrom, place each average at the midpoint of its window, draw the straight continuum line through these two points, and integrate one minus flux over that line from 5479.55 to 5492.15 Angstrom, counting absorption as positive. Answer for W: 1.3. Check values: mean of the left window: 18.3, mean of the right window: 17.3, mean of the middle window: 16.2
